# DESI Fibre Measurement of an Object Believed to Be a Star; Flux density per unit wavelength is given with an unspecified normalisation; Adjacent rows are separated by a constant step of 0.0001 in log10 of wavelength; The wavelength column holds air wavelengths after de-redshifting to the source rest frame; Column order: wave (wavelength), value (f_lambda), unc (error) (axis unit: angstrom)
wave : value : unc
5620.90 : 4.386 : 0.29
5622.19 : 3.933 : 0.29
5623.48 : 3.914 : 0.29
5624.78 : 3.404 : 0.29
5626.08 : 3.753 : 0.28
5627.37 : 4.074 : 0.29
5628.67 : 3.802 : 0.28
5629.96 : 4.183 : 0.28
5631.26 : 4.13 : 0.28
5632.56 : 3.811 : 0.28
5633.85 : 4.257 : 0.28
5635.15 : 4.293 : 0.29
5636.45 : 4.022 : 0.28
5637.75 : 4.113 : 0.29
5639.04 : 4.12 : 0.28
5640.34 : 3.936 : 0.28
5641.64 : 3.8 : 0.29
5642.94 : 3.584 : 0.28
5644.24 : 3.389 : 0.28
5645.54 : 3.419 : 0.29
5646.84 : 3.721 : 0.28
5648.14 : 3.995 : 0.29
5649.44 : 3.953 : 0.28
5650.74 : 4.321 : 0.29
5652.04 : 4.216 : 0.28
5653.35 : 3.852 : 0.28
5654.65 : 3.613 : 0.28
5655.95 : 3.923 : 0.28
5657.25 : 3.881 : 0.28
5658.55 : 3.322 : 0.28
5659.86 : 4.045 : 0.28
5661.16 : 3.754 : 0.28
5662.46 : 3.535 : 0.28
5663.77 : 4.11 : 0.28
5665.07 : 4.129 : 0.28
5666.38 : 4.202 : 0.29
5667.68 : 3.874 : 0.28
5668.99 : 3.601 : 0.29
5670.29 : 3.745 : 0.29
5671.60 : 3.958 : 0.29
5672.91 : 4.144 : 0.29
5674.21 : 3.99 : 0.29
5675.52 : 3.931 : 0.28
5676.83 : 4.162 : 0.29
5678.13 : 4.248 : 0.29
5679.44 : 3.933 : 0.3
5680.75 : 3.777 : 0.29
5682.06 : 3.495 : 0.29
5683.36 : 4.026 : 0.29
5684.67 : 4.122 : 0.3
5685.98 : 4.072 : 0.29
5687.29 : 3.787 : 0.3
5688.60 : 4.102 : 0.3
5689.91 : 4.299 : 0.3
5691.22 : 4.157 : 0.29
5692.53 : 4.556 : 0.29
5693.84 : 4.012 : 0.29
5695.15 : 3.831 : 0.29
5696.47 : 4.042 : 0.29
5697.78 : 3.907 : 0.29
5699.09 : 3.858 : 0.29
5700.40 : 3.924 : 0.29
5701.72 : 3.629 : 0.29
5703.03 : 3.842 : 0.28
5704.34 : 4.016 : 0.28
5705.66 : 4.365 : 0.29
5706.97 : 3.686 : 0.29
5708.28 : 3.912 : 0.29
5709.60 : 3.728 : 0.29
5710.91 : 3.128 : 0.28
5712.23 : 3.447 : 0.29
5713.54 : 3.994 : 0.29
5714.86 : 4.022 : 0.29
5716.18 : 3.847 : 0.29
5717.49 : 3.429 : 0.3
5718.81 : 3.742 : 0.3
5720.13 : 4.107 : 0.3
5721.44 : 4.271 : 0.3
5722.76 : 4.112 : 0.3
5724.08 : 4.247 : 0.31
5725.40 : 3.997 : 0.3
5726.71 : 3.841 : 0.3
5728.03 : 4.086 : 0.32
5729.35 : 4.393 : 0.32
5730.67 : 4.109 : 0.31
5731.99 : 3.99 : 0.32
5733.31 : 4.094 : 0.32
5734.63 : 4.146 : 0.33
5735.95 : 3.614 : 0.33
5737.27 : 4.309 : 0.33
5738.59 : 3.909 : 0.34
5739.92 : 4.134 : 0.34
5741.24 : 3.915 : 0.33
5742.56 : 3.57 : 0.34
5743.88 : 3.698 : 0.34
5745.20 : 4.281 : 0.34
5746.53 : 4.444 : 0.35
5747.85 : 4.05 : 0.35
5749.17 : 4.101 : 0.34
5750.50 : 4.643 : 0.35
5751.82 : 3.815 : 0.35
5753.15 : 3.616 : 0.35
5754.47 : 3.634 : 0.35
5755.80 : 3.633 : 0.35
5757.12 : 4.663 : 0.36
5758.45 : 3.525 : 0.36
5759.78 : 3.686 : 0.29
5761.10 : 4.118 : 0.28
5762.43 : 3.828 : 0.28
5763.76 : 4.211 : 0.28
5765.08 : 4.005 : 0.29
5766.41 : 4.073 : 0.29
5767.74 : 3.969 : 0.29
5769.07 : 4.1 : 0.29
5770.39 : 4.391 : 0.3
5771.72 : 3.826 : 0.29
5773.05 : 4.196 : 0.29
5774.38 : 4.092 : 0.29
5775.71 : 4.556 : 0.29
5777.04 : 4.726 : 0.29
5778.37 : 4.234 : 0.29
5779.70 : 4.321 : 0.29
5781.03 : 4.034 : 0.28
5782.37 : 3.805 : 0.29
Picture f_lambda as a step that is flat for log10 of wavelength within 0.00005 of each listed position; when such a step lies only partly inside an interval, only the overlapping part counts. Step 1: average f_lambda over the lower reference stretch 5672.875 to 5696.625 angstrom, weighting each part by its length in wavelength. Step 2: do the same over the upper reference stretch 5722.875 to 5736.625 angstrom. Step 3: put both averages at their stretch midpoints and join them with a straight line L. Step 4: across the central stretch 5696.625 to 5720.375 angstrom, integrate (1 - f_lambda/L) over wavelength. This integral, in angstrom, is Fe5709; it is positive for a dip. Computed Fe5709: 1.4 angstrom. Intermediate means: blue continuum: 4.03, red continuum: 4.06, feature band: 3.81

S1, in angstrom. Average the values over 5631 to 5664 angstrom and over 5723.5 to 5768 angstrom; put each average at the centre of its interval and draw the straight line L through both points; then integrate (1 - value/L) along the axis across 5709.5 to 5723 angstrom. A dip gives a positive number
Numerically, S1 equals 0.6 angstrom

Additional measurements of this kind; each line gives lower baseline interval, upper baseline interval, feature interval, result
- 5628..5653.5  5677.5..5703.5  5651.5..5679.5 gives 0.34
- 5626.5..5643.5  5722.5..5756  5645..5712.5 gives 1.69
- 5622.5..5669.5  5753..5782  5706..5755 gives 0.79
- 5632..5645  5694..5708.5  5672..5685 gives -0.20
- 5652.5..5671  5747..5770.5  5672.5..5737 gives -0.97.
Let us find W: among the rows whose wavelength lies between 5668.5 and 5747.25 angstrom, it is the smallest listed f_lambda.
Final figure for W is 3.128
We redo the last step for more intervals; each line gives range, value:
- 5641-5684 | 3.322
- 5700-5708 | 3.629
